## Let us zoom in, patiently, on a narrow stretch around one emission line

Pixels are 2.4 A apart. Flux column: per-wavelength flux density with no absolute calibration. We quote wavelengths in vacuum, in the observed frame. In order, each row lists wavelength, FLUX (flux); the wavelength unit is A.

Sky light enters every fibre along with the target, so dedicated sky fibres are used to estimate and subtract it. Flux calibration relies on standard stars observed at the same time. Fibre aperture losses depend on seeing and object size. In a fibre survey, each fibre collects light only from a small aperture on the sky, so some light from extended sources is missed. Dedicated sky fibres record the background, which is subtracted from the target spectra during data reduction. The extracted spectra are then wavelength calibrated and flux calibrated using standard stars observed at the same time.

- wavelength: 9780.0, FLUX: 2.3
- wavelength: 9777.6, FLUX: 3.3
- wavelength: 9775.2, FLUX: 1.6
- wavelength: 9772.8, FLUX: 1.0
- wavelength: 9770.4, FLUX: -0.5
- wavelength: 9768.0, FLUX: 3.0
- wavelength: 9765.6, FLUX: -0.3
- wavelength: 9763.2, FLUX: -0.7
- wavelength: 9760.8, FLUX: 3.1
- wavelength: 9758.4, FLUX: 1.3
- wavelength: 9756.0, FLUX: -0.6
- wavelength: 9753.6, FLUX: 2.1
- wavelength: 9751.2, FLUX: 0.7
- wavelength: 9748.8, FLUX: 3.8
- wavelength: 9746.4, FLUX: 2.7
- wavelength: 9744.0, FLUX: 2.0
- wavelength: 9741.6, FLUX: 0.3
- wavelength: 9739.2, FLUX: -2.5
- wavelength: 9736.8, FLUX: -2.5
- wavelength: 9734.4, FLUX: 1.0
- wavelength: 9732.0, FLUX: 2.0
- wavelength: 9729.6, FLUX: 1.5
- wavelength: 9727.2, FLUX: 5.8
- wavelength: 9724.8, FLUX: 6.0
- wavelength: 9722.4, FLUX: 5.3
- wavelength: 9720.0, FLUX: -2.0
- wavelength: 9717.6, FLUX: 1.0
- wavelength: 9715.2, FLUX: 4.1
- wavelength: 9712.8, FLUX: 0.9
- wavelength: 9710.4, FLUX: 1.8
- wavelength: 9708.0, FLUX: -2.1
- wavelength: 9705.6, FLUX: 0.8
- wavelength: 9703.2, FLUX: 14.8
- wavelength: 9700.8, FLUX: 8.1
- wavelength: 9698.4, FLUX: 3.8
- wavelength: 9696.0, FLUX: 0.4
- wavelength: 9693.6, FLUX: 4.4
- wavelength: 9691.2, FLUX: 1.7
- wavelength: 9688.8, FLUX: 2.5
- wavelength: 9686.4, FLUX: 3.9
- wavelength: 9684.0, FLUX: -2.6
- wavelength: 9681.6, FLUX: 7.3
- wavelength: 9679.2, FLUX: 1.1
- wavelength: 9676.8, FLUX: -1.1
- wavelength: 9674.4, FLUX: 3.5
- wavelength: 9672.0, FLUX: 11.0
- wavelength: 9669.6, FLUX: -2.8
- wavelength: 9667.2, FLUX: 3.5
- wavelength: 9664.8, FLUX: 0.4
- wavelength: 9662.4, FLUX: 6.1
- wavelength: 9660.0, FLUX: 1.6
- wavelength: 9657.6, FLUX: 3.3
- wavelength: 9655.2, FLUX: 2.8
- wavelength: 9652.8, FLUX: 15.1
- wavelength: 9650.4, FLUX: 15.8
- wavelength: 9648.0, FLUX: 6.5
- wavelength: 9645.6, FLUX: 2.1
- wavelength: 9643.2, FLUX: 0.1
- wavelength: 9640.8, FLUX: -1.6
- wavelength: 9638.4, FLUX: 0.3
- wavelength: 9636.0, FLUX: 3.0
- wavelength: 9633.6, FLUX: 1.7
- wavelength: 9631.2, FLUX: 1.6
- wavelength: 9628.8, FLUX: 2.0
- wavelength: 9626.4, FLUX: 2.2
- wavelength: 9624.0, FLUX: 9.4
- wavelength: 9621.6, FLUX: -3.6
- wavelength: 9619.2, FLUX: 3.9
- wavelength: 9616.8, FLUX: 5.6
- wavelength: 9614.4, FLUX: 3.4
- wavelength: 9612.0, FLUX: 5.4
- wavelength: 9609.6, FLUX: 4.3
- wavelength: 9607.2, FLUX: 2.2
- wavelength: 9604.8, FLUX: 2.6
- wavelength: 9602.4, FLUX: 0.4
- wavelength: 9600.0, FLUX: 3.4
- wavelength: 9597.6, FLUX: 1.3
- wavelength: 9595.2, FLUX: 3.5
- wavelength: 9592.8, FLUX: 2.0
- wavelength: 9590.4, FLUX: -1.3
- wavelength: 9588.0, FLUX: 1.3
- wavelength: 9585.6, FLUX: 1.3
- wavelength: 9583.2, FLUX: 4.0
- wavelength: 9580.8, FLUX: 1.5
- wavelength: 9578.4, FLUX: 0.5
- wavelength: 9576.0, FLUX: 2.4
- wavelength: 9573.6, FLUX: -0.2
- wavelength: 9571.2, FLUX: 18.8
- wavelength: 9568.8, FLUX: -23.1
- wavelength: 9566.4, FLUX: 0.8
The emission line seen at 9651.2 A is H-beta 4861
